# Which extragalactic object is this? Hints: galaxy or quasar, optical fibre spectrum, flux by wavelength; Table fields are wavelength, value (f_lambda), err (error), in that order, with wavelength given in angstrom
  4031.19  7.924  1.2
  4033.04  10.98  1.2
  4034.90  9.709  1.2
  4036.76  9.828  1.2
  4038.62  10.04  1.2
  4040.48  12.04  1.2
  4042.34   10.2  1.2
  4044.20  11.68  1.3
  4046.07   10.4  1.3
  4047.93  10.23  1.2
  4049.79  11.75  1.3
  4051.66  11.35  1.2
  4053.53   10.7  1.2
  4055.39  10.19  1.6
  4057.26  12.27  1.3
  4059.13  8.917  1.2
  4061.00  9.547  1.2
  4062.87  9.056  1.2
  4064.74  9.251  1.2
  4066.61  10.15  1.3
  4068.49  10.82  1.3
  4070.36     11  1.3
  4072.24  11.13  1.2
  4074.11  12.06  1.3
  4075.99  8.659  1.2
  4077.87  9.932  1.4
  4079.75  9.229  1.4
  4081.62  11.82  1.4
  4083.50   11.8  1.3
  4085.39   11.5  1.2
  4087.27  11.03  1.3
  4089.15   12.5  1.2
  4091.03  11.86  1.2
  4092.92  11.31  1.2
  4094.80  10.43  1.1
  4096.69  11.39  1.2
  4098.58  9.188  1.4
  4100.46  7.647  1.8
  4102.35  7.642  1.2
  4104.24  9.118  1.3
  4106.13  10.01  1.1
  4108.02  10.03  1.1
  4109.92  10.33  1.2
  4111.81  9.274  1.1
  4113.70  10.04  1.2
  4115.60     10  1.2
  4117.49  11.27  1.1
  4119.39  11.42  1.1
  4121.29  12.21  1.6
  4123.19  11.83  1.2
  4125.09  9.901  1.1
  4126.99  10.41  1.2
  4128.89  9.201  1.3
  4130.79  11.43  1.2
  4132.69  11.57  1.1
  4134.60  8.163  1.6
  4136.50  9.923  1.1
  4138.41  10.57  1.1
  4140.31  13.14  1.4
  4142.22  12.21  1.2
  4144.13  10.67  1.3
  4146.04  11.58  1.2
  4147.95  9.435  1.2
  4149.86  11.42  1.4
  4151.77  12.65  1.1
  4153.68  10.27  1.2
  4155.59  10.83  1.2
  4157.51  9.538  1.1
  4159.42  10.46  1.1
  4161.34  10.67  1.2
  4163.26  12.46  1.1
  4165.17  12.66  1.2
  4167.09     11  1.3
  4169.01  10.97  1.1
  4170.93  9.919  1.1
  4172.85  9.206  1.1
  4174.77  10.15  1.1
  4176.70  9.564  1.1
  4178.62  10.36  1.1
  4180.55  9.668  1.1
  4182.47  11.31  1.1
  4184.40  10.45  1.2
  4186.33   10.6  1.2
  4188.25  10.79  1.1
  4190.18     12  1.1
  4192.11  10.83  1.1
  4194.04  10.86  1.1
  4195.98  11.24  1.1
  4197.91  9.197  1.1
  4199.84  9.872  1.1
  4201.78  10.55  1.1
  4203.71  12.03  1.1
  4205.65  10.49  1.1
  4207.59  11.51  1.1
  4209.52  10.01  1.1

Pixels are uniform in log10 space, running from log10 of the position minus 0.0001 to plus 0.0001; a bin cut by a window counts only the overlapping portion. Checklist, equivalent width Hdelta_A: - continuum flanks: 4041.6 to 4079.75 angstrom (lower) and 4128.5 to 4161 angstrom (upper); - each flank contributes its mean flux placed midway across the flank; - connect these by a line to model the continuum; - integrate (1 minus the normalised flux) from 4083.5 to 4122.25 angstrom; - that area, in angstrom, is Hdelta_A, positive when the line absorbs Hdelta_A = 0.6 angstrom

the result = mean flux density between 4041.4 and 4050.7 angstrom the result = 10.9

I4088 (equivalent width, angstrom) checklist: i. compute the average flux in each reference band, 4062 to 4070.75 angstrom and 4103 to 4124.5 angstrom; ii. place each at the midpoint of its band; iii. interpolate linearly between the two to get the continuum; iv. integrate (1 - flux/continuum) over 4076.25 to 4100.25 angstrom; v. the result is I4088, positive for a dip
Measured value -1.46 angstrom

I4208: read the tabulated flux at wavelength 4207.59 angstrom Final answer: 11.51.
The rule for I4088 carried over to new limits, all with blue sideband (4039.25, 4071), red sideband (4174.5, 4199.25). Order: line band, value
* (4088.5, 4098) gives -0.7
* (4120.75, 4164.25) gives -1.4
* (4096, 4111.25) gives 1.7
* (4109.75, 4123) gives -0.2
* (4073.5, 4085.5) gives -0.1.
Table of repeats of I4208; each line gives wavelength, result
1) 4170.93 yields 9.919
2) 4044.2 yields 11.68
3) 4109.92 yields 10.33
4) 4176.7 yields 9.564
